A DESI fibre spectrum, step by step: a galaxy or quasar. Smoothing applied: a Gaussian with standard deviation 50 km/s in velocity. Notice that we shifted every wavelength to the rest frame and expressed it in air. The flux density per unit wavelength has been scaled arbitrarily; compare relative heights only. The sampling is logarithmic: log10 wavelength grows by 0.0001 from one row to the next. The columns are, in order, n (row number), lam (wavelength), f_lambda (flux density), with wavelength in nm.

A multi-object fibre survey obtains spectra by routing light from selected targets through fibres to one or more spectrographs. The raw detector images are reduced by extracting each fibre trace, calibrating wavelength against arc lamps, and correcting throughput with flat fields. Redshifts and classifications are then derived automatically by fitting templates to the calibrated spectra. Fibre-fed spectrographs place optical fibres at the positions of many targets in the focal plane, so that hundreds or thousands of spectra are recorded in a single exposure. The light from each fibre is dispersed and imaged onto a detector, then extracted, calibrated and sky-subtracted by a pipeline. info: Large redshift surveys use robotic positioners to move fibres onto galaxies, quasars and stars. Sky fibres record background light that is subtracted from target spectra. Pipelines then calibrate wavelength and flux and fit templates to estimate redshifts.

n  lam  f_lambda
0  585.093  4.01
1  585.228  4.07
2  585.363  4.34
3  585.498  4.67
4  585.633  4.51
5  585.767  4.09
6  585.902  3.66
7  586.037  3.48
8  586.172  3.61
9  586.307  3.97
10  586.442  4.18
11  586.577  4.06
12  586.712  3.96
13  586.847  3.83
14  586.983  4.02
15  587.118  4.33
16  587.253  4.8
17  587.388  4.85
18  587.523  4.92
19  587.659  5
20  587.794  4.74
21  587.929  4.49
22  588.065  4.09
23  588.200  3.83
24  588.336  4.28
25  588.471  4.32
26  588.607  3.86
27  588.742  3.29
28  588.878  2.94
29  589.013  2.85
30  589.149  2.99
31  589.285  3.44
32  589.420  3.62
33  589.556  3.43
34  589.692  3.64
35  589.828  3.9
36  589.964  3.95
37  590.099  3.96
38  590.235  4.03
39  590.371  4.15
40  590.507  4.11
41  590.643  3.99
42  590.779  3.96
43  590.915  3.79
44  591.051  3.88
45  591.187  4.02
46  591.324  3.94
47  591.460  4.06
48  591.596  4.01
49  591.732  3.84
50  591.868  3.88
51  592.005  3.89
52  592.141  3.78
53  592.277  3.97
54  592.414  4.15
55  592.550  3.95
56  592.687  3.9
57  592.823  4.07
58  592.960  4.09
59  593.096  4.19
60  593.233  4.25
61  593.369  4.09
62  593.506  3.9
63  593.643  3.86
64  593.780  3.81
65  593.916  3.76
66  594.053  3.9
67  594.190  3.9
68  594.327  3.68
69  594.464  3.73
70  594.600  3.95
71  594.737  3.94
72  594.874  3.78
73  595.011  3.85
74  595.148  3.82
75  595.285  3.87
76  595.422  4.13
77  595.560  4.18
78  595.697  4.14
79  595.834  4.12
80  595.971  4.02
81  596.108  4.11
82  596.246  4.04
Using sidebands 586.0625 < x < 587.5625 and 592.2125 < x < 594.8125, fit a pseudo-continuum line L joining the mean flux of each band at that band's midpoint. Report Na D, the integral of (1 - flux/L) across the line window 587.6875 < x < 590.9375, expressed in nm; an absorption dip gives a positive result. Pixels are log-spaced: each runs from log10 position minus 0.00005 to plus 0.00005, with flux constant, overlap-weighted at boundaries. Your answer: 0.22 nm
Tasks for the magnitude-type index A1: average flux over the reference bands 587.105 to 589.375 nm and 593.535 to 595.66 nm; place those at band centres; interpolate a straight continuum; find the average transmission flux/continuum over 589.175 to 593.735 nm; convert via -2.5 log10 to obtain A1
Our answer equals 0.01 mag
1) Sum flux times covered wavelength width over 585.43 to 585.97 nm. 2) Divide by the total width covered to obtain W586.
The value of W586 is 4.23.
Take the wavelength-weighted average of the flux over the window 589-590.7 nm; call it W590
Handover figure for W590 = 3.72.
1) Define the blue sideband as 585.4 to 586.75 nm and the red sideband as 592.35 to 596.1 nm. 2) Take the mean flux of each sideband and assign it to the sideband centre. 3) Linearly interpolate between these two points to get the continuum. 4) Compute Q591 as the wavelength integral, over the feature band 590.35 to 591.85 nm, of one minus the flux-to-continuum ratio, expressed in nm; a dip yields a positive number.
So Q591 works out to 0.01 nm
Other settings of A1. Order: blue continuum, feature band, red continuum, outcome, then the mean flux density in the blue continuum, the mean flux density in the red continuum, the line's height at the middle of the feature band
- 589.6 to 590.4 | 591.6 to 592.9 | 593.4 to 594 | -0.02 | 3.91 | 3.85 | 3.87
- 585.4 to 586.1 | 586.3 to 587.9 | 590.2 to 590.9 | -0.08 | 4.1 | 4.03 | 4.08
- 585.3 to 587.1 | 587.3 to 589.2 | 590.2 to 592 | -0.01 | 4.04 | 3.97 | 4.01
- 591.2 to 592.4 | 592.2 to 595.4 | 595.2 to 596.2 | 0.02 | 3.93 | 4.07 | 4.01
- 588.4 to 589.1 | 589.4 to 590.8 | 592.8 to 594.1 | -0.08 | 3.45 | 3.99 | 3.6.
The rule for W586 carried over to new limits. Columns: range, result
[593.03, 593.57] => 4.11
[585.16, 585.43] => 4.2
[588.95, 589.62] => 3.27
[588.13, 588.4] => 4.05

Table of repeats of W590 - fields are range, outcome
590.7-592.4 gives 3.93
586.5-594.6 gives 3.96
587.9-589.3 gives 3.65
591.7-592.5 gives 3.92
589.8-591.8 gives 3.98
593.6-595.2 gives 3.83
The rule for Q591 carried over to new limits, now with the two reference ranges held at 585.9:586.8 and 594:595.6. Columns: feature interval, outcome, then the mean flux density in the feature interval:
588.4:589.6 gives 0.14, 3.42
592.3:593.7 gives -0.06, 4.04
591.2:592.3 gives -0.01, 3.92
